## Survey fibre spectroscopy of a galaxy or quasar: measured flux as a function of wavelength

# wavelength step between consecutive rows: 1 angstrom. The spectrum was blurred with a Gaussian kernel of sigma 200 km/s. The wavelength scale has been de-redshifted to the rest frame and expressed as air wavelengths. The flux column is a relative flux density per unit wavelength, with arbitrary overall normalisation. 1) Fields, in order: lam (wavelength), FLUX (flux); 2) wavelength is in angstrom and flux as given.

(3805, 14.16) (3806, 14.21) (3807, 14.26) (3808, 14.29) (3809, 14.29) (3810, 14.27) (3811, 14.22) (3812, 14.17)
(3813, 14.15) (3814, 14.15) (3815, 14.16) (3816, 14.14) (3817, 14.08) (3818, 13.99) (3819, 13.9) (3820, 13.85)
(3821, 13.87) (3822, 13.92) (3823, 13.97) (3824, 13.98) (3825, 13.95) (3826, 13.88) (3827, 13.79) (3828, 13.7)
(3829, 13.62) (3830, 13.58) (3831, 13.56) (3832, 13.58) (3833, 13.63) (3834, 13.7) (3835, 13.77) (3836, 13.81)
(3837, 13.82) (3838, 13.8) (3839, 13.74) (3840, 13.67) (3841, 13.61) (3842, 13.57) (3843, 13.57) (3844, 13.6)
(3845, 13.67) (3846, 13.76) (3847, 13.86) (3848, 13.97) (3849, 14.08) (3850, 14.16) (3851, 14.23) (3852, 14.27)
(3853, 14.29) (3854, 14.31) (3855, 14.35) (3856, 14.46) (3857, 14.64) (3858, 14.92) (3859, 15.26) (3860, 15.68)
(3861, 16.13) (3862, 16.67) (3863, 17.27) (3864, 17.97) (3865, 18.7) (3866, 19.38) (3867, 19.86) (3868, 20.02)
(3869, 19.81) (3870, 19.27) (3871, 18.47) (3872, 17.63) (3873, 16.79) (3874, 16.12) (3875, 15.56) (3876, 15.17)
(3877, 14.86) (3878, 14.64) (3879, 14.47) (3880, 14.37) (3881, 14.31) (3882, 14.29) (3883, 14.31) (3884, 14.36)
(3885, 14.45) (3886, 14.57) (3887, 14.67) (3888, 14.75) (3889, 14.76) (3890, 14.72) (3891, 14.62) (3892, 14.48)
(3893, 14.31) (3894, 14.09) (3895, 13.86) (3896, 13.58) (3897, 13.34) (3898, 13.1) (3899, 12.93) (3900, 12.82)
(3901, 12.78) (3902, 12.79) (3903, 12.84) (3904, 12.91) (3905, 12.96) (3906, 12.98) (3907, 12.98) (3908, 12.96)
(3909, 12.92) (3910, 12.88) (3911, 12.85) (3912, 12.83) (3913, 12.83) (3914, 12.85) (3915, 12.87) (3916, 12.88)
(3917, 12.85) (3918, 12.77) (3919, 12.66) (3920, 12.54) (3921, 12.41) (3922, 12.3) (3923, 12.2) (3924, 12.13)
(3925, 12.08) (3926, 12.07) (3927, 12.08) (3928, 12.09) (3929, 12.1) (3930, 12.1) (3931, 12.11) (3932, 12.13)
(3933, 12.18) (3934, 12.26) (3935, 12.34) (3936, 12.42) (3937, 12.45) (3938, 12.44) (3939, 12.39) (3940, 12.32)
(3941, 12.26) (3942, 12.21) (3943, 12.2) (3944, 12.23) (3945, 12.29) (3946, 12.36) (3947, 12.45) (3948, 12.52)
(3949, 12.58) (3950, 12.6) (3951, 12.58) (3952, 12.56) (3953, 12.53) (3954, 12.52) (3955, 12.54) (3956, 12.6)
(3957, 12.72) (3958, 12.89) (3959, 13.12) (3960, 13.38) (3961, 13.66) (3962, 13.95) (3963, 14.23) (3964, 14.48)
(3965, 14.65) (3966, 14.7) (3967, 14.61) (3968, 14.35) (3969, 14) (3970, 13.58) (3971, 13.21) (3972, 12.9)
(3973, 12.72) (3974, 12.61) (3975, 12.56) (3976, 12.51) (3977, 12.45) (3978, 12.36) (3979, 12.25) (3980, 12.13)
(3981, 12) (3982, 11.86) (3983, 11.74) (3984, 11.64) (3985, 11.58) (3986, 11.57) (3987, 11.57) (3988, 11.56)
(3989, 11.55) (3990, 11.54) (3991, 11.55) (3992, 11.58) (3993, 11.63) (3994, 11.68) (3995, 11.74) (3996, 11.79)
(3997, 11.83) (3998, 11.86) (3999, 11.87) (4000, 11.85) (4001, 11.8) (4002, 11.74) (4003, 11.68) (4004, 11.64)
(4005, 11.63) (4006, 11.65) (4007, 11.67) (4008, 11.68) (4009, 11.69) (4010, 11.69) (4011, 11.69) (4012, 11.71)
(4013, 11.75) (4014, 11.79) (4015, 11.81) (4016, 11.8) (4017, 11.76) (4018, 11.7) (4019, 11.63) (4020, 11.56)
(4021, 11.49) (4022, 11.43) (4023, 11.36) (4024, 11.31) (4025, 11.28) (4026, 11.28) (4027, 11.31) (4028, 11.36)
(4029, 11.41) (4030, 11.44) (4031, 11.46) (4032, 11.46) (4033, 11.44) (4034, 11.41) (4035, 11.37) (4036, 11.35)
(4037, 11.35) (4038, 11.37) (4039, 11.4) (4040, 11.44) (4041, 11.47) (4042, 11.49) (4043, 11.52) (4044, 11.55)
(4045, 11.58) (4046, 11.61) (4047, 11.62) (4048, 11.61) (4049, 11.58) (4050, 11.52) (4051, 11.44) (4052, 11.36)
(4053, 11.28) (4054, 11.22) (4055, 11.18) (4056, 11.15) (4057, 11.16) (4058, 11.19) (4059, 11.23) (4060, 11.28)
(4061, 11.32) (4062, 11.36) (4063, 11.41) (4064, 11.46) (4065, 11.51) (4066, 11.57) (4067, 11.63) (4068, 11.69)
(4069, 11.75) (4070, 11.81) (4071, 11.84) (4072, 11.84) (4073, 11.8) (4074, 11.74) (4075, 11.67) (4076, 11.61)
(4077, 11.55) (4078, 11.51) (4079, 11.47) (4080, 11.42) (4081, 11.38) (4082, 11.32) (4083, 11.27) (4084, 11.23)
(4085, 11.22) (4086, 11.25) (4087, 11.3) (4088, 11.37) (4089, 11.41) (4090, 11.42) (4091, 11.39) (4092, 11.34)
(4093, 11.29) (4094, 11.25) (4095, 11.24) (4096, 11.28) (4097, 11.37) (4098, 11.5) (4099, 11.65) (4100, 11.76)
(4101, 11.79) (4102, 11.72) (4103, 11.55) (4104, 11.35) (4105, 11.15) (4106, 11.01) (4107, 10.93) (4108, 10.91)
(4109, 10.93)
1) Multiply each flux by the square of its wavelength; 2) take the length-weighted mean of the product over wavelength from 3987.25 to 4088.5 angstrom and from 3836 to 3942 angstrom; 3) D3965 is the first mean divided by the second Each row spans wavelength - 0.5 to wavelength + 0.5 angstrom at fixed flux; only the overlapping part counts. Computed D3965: 0.88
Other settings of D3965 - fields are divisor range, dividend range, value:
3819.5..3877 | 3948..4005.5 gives 0.89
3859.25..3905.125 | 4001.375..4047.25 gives 0.81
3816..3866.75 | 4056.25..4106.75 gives 0.89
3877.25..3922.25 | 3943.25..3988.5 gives 0.98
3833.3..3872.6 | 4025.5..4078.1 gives 0.82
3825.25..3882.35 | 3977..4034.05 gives 0.83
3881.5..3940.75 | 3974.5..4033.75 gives 0.94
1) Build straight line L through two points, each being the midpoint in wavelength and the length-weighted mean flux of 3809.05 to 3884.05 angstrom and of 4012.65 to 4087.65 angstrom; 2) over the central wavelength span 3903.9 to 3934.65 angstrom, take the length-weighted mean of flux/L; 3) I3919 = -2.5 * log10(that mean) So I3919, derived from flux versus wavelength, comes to 0.093 mag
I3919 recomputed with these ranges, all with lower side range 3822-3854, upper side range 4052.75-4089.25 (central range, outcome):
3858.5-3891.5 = -0.200 mag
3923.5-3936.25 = 0.063 mag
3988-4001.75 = 0.047 mag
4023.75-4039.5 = 0.044 mag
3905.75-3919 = 0.016 mag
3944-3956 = 0.016 mag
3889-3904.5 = -0.029 mag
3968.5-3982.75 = -0.019 mag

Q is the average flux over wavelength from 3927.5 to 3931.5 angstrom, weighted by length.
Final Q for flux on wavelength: 12.1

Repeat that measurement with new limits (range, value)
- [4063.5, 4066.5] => 11.5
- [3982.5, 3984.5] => 11.7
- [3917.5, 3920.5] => 12.7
